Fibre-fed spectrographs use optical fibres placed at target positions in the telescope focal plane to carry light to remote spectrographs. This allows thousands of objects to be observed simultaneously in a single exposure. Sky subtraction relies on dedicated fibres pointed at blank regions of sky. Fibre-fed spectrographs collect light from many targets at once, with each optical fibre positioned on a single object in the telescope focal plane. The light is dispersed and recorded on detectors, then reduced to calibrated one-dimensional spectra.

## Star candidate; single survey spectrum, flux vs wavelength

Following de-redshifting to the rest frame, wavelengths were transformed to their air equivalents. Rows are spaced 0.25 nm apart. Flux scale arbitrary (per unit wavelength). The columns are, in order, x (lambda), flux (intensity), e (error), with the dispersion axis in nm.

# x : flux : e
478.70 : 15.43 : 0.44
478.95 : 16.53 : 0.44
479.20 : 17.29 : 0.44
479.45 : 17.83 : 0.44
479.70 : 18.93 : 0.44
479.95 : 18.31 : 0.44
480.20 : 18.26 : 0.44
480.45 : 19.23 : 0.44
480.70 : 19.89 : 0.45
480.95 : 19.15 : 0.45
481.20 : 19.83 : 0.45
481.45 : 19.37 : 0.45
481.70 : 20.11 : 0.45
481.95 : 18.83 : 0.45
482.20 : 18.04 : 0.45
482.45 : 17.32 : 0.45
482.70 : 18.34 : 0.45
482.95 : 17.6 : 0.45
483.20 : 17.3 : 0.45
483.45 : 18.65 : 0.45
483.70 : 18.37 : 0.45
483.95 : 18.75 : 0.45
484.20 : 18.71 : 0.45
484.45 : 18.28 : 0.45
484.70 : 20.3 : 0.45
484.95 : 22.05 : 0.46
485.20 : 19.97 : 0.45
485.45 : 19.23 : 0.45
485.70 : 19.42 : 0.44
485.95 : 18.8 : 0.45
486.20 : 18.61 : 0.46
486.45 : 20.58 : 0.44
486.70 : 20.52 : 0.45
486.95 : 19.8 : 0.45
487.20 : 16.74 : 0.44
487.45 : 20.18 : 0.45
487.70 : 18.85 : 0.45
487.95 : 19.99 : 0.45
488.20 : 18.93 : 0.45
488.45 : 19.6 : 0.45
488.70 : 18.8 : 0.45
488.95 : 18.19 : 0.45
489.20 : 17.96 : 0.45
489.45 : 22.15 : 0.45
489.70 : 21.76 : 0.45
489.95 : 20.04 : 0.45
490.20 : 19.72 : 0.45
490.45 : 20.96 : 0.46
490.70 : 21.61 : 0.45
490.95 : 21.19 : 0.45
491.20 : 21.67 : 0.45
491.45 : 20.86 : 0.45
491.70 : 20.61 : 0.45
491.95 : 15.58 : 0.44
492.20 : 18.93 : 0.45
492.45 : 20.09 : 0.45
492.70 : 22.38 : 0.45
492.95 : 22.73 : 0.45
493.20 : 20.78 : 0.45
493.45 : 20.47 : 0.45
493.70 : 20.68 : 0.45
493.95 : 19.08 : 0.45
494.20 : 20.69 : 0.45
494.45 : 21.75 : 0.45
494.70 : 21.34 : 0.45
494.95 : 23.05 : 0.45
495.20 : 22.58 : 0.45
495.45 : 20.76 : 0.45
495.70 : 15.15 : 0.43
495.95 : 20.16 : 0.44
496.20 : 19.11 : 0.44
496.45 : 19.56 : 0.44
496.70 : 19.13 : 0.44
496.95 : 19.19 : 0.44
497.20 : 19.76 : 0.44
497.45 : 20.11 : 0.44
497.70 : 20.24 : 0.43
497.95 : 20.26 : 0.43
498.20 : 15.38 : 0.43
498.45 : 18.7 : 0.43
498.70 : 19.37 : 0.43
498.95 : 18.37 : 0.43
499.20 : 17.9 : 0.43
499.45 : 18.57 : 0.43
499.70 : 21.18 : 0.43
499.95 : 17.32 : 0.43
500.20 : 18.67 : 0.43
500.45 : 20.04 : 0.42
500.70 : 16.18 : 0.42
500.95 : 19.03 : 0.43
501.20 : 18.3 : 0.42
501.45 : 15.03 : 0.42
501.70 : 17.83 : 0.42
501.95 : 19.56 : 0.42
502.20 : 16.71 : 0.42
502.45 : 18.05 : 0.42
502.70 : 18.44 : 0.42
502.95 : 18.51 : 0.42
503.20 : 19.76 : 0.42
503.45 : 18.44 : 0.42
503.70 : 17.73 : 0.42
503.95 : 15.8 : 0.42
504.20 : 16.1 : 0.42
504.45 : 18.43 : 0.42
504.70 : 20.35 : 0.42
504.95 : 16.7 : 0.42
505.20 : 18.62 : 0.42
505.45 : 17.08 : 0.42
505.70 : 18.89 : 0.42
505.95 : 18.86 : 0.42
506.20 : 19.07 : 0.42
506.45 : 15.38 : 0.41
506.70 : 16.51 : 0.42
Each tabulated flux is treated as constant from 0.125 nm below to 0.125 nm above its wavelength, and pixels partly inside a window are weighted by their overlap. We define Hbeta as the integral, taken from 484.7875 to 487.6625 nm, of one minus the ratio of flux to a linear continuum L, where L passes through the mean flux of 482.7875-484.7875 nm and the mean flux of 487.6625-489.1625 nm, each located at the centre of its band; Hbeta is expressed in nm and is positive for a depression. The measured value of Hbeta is -0.133 nm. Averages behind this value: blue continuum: 18.5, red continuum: 19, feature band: 19.6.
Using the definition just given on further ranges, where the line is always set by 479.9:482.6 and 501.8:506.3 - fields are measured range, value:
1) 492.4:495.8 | -0.436 nm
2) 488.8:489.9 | -0.078 nm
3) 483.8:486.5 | -0.095 nm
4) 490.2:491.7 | -0.198 nm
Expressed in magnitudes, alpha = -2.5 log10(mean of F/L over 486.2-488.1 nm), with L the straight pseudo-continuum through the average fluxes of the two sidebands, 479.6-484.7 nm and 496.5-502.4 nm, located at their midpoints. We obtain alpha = -0.045 mag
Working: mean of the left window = 18.7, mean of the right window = 18.6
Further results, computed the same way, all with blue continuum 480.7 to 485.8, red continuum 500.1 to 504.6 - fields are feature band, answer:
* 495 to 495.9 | -0.09 mag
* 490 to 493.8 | -0.11 mag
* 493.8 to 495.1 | -0.16 mag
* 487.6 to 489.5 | -0.03 mag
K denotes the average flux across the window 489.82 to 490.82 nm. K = 20.6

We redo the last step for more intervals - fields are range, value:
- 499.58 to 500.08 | 19.2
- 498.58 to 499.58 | 18.6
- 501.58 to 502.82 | 18.1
